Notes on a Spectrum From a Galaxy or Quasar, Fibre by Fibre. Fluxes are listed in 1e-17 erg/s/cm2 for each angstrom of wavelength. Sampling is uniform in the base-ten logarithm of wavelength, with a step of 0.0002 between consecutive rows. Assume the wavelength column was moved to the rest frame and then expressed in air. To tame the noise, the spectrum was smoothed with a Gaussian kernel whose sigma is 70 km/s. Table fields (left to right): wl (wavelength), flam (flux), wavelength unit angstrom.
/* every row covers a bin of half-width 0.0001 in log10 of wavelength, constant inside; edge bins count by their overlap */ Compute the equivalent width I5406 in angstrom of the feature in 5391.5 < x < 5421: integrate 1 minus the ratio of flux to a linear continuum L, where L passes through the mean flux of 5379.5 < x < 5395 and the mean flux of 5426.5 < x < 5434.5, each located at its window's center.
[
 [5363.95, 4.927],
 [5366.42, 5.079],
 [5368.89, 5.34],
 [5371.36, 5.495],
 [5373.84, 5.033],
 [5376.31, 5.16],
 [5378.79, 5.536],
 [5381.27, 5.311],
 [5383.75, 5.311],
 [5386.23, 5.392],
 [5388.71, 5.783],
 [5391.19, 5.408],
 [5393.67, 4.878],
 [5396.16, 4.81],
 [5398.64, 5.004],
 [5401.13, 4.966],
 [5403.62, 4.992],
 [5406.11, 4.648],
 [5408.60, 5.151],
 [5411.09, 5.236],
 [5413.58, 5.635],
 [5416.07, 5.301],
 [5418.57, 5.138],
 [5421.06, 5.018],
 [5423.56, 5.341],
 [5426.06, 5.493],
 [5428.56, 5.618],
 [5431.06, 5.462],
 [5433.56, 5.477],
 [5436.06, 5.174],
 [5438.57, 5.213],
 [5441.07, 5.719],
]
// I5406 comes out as 1.9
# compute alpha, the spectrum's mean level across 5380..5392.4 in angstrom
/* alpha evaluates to 5.44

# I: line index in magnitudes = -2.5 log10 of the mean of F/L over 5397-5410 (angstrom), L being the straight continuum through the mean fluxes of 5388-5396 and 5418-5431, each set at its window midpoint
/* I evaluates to 0.07 mag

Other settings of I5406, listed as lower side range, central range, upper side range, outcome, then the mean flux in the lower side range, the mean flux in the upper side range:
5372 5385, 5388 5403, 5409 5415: 0.63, 5.28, 5.4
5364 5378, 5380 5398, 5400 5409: -0.75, 5.21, 4.92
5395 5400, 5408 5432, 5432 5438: -0.87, 4.91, 5.32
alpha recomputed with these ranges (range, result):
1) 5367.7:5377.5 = 5.26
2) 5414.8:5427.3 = 5.26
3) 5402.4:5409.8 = 4.93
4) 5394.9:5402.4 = 4.92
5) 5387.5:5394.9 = 5.36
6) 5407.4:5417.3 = 5.34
